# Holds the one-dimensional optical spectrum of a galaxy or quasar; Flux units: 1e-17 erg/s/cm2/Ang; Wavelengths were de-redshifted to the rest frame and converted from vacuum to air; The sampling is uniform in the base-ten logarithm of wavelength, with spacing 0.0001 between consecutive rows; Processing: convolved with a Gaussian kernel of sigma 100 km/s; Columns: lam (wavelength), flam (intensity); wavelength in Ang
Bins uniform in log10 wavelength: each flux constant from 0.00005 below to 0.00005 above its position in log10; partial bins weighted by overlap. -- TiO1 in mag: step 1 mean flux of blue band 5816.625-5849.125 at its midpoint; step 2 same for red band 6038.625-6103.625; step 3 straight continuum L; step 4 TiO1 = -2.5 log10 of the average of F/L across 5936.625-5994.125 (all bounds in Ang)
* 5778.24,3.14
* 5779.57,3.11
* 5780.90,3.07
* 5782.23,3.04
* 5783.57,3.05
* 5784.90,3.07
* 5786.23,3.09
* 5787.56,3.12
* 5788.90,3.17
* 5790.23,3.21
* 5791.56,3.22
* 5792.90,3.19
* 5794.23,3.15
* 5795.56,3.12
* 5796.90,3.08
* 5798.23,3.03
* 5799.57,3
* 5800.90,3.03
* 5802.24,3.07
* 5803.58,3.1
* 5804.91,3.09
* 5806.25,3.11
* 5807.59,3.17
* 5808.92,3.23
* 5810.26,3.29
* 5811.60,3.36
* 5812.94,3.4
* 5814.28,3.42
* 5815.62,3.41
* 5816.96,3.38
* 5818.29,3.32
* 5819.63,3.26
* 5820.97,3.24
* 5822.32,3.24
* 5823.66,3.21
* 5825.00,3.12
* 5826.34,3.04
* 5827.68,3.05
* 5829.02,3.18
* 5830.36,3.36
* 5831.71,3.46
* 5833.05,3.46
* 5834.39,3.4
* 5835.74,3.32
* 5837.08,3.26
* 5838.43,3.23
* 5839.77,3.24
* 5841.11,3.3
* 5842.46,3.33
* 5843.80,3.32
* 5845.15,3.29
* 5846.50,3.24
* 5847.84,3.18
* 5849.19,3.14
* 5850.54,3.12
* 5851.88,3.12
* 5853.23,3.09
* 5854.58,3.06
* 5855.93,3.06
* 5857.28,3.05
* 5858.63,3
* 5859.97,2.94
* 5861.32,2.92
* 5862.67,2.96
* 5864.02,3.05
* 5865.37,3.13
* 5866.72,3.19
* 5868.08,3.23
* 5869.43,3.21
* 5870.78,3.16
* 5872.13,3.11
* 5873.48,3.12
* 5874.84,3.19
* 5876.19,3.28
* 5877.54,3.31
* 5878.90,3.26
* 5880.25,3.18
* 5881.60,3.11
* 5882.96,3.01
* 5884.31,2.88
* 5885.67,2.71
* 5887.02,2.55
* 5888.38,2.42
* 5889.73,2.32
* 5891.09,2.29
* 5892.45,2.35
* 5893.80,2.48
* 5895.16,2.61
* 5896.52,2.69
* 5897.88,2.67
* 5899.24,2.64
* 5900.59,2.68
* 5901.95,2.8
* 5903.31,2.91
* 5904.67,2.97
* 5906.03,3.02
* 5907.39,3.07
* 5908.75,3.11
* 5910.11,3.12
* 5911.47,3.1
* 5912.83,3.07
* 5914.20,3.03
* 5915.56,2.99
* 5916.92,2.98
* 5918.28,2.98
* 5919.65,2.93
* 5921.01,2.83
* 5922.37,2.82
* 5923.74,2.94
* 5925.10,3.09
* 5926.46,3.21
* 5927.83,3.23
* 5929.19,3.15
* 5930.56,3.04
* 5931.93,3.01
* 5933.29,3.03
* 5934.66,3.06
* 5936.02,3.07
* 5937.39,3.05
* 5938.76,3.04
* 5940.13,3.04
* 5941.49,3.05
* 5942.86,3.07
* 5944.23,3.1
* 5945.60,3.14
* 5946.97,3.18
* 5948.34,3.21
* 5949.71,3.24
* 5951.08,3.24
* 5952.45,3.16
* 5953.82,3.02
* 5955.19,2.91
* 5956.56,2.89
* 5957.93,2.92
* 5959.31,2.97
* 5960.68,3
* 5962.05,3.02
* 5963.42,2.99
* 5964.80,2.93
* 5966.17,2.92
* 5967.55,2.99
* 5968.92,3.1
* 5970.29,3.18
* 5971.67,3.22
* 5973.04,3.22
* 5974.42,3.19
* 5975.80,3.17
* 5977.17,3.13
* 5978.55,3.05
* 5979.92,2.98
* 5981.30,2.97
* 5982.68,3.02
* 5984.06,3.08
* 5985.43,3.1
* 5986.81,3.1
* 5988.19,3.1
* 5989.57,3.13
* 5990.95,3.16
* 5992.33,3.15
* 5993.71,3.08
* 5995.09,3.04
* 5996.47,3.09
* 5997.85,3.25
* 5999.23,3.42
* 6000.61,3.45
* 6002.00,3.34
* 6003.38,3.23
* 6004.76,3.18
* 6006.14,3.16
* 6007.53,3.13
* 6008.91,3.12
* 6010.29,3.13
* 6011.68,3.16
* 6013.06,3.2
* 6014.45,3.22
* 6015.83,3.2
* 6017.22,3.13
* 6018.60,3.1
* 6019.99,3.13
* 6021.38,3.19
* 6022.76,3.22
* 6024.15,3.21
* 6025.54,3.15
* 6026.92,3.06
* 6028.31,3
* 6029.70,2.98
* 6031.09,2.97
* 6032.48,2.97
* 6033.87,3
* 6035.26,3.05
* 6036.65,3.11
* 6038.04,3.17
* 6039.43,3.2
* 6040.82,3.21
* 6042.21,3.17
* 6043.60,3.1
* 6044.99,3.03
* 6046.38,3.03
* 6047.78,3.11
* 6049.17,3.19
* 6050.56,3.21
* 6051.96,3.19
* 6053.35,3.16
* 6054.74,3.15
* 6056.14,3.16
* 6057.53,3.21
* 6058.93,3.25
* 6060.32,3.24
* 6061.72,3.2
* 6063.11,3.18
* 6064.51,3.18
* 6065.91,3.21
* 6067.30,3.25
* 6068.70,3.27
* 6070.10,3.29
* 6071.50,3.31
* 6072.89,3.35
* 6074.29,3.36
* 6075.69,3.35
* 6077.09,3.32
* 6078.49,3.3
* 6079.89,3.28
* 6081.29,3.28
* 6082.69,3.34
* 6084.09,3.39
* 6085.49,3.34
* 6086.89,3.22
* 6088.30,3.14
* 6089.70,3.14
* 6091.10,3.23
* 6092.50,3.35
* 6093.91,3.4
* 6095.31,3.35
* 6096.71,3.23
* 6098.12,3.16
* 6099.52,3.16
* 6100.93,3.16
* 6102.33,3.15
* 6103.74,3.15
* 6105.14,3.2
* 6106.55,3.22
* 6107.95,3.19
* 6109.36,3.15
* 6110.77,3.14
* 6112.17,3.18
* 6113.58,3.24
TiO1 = 0.06 mag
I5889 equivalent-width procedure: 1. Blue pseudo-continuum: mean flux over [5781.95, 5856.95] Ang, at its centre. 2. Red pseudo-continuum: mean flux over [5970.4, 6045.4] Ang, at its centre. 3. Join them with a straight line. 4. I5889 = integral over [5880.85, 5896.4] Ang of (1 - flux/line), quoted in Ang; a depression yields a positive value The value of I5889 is 2.7 Ang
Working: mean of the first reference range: 3.2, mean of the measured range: 2.62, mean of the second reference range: 3.14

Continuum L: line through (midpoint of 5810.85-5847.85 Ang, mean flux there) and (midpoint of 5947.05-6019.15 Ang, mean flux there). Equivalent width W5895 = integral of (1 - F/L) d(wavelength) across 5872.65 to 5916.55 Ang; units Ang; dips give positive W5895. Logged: 4.7 Ang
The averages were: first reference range 3.29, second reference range 3.12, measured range 2.87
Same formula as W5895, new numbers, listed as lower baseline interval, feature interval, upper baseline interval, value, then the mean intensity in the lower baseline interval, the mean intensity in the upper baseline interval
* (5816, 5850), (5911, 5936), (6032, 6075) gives 1.6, 3.26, 3.18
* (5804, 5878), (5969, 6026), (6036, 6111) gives 1.0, 3.21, 3.22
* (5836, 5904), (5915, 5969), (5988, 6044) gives 0.5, 2.99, 3.15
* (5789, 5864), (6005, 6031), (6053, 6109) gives 0.8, 3.19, 3.25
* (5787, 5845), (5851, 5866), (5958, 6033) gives 0.8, 3.23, 3.12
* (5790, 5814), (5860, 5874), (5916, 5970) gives 0.0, 3.16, 3.04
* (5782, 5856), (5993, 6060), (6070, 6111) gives 1.9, 3.2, 3.26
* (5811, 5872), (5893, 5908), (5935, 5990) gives 1.8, 3.21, 3.07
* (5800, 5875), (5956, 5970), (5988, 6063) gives 0.8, 3.19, 3.15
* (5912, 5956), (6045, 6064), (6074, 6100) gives 0.4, 3.06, 3.28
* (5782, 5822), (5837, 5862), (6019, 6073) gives 0.2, 3.18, 3.15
